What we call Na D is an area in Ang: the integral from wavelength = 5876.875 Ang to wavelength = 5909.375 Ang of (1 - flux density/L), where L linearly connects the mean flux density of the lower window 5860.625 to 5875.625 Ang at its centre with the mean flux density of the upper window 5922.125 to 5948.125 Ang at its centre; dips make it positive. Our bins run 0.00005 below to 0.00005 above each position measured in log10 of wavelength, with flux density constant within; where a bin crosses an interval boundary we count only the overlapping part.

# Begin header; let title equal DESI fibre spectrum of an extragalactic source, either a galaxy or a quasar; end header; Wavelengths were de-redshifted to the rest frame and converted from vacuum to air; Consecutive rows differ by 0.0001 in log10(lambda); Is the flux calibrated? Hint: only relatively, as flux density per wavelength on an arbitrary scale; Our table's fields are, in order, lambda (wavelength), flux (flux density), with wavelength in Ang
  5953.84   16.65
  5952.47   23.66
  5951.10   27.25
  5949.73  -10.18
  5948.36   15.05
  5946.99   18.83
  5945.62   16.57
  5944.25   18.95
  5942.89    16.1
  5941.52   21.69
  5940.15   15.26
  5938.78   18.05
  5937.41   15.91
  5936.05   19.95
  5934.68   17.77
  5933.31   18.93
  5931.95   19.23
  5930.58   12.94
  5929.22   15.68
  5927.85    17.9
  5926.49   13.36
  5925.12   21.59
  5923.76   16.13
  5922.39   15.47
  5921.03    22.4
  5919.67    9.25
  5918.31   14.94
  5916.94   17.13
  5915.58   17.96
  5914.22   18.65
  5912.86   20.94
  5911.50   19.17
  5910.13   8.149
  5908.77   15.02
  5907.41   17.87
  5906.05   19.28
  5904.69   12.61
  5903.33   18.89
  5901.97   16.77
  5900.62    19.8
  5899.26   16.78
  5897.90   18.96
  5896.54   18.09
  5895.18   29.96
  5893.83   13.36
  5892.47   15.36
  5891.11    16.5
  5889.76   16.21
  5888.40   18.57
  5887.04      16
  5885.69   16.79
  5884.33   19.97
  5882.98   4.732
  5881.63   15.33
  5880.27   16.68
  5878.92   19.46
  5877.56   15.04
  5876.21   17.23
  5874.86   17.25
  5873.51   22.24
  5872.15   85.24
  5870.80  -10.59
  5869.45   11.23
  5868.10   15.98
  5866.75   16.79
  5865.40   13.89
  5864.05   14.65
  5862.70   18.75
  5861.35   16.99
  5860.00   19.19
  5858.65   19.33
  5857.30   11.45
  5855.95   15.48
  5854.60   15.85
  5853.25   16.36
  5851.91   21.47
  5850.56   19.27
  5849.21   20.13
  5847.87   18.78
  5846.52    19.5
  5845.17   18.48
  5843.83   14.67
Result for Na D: 3.6 Ang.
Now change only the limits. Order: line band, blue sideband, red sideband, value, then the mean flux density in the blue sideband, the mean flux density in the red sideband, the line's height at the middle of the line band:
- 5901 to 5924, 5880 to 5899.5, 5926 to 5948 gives 0.7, 16.9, 17.3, 17.1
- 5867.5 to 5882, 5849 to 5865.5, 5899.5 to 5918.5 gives -3.0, 17.2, 17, 17.1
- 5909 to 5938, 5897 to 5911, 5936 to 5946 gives 0.6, 16.5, 17.7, 17.1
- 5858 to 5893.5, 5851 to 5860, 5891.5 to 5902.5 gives -0.6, 16.9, 18.6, 17.7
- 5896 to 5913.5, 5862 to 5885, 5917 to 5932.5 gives 0.0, 18.5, 16.3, 17.1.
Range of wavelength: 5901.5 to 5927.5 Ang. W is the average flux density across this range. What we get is 16.6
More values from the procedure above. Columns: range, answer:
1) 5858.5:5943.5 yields 17.6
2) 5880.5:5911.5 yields 16.6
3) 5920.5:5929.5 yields 17.5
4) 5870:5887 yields 19.7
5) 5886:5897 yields 18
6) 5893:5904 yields 19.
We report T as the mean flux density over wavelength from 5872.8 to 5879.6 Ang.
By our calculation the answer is 18.5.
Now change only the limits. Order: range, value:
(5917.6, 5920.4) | 12.3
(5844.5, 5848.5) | 18.9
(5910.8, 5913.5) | 19.9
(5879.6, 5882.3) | 16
